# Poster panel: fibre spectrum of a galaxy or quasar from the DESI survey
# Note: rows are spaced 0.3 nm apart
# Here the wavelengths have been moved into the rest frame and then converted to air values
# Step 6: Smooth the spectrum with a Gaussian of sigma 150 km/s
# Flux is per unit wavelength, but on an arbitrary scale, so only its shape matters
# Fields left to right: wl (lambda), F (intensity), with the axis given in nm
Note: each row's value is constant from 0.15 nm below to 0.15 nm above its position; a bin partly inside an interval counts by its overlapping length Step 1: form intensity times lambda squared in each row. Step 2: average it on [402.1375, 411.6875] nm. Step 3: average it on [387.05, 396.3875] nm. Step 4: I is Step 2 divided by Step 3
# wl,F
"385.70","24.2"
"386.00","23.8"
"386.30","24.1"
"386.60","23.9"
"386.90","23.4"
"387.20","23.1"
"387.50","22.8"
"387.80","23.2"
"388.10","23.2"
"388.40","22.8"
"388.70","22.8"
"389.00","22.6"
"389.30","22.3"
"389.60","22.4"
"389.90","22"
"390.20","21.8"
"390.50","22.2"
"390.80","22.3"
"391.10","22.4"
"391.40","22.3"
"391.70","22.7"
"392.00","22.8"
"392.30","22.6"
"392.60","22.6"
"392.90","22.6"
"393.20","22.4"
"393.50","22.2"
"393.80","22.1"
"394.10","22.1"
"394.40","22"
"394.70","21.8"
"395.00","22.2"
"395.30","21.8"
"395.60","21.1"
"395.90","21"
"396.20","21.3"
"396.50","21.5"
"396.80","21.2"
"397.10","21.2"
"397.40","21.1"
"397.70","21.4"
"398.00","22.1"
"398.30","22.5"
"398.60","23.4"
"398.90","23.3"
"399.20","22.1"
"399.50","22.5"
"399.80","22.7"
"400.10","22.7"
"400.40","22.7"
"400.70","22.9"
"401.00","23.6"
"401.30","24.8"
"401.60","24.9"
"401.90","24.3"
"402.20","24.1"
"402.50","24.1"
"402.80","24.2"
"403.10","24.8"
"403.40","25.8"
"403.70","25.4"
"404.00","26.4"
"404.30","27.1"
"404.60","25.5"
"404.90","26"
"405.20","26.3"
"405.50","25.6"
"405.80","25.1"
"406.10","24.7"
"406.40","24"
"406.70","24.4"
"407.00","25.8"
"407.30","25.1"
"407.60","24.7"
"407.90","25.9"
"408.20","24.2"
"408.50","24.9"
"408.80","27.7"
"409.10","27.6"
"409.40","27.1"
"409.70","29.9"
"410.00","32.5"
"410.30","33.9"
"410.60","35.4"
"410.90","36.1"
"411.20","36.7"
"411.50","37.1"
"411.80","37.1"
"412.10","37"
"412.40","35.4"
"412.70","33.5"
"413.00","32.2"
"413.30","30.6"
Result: 1.33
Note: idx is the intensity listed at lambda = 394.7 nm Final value 21.8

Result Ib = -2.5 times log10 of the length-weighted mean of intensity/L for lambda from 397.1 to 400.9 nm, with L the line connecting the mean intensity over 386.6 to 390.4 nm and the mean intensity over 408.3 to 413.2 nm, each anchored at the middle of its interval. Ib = 0.219 mag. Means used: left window 22.7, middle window 22.4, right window 32.6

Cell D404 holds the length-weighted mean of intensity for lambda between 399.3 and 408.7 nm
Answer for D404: 24.7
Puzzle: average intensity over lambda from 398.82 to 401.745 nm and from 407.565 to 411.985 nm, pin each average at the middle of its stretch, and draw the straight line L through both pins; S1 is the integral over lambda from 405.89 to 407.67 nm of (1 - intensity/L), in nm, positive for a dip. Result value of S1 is 0.23 nm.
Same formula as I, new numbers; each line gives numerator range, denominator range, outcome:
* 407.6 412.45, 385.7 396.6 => 1.54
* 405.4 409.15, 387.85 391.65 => 1.23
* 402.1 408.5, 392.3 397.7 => 1.22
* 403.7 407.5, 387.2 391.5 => 1.23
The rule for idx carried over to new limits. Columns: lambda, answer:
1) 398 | 22.1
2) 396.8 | 21.2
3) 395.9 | 21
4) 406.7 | 24.4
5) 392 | 22.8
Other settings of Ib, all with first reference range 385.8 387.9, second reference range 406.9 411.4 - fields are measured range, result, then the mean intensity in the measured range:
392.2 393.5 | 0.12 mag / 22.5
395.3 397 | 0.21 mag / 21.3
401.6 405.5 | 0.10 mag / 25.3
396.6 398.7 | 0.20 mag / 21.8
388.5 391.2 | 0.09 mag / 22.3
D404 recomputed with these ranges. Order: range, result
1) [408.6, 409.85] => 27.9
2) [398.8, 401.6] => 23.1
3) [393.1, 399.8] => 21.9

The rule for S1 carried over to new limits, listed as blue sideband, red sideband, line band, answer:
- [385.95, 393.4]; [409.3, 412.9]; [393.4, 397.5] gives 0.67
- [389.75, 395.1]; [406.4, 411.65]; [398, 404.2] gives 0.49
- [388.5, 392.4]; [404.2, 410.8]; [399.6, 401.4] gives 0.14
